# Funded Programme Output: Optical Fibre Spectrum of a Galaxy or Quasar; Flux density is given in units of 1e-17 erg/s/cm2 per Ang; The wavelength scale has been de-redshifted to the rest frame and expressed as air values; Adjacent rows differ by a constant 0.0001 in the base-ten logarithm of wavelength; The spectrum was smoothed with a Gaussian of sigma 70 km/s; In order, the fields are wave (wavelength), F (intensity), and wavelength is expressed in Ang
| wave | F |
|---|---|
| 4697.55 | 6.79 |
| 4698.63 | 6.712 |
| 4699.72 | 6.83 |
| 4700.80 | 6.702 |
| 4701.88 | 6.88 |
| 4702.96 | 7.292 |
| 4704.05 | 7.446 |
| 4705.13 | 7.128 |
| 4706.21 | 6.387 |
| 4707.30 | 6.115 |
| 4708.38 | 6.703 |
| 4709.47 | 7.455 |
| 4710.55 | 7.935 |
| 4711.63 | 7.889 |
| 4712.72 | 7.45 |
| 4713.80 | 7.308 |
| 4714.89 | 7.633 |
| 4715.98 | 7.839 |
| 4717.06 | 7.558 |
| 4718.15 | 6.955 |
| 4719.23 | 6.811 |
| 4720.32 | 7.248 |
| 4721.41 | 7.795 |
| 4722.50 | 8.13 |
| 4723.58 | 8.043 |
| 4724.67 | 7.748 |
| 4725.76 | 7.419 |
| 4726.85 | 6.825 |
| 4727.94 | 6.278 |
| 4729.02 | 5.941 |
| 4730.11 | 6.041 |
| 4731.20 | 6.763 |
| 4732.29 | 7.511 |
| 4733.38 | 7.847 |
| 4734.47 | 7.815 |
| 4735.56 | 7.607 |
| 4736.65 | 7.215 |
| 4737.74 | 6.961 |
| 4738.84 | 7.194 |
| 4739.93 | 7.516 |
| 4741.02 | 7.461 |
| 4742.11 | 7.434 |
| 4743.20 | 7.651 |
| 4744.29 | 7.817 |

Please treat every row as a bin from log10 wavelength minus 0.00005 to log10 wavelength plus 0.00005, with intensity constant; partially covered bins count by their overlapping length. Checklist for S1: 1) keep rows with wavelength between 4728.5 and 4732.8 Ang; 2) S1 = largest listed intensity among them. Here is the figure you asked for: 7.511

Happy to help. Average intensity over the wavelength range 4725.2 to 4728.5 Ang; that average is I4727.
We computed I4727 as 6.85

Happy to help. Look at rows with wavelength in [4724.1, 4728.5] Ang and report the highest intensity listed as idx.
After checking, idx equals 7.748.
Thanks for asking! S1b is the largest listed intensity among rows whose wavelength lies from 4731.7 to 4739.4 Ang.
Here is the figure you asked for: 7.847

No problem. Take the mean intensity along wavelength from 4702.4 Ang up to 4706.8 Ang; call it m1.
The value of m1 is 7.05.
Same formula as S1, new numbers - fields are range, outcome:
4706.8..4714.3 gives 7.935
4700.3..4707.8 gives 7.446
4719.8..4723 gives 8.13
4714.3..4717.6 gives 7.839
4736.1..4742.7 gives 7.516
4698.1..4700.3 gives 6.83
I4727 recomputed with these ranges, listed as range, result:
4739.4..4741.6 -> 7.5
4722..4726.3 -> 7.84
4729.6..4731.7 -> 6.4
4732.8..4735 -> 7.83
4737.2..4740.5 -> 7.21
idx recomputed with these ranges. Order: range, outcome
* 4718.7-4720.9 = 7.248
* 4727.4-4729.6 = 6.278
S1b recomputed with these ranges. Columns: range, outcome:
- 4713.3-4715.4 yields 7.633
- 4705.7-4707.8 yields 6.387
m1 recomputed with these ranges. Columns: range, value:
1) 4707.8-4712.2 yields 7.49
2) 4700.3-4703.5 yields 6.97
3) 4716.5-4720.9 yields 7.16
